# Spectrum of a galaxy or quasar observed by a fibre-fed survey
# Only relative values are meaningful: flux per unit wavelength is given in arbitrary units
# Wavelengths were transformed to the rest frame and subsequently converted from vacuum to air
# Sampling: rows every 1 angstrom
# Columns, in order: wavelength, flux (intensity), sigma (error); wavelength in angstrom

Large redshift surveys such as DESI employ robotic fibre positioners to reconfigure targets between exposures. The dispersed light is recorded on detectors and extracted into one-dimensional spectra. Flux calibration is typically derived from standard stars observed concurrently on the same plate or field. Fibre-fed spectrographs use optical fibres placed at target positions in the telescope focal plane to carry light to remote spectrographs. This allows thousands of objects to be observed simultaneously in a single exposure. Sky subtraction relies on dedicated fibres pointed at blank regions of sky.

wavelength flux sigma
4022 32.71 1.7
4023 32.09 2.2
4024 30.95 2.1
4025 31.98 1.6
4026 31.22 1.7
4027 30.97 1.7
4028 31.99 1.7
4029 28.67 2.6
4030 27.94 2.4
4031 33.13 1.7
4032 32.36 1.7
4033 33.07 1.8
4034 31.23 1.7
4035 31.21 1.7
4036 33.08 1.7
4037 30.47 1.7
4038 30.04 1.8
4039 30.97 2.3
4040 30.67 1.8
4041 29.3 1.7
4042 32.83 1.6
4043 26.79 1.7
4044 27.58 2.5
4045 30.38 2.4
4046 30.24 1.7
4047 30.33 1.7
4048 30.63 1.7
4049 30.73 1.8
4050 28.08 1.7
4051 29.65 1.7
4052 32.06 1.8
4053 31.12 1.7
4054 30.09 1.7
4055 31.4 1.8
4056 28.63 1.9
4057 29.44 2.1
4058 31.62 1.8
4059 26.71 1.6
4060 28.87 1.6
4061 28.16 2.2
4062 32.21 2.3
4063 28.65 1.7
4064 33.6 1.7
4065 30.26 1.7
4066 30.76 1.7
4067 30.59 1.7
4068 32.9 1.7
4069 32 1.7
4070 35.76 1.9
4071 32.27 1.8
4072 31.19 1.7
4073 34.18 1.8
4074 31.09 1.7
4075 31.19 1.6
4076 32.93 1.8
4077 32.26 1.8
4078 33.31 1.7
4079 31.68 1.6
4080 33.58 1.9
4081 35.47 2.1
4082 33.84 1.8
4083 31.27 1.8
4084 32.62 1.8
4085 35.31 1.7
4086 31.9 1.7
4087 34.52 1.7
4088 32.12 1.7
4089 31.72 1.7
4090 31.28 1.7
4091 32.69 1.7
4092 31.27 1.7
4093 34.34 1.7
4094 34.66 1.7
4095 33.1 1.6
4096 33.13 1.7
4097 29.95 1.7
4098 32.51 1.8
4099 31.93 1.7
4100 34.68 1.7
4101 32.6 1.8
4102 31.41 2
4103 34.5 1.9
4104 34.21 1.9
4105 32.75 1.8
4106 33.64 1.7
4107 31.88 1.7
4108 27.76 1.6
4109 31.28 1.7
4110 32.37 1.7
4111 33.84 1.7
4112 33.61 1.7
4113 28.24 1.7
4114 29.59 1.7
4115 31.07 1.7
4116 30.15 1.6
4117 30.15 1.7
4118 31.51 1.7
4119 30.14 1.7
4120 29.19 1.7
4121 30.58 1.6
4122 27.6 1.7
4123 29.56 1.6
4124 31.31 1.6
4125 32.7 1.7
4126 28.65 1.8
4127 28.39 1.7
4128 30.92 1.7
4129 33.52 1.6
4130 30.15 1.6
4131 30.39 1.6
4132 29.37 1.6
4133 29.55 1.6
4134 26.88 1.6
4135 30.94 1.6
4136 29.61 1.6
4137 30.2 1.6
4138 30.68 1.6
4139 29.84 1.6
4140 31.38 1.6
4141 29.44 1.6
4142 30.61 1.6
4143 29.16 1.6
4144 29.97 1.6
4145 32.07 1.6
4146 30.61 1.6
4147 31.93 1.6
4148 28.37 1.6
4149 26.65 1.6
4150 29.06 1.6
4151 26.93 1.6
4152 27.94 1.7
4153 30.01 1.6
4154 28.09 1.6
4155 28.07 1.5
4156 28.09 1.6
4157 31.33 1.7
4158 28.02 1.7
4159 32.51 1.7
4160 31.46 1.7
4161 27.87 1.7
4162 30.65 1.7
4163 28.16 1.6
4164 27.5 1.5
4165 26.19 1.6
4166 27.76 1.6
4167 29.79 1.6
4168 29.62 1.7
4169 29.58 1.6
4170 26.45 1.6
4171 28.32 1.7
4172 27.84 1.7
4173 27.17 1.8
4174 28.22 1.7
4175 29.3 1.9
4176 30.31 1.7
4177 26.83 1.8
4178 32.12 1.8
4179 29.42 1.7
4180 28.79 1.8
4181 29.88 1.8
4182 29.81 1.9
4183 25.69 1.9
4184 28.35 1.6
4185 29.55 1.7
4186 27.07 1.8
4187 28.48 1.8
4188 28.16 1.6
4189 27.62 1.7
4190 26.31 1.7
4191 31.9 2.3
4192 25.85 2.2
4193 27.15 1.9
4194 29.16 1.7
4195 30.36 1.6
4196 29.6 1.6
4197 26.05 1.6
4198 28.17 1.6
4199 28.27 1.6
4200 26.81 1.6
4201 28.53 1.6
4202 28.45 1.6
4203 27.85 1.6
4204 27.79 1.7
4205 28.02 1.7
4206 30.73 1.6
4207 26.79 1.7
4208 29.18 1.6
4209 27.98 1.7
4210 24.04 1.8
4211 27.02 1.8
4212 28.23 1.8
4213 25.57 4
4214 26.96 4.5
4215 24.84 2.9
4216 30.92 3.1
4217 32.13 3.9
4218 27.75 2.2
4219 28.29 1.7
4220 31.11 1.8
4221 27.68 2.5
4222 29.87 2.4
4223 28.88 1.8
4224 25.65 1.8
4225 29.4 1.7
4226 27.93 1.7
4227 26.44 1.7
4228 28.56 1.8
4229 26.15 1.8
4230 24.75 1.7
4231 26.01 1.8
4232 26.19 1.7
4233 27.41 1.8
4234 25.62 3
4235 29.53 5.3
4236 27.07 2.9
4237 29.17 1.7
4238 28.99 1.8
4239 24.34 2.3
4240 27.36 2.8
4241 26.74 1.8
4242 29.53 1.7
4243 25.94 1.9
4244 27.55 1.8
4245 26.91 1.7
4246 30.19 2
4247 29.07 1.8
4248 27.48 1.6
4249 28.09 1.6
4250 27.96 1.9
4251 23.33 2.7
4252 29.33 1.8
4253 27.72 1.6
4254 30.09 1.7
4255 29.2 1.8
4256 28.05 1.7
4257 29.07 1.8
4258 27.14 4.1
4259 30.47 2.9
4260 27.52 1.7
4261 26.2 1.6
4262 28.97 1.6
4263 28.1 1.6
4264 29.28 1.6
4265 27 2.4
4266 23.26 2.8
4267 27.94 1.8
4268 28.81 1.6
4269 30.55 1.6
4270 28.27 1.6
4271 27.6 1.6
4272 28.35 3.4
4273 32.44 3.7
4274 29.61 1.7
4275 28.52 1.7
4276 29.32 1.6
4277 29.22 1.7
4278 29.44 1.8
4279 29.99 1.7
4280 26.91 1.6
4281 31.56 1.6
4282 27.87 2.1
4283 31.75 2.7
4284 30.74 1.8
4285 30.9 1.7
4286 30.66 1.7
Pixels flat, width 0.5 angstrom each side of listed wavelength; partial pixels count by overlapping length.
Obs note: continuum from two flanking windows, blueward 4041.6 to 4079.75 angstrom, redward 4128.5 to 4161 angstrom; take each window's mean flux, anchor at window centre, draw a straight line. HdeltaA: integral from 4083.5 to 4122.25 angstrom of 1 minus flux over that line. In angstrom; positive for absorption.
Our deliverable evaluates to -2.1 angstrom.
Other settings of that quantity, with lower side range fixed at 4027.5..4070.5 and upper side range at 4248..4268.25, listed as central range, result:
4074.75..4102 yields -2.5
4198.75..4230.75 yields 0.6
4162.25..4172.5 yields 0.3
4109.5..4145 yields -0.9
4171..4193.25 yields 0.3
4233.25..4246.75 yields 0.2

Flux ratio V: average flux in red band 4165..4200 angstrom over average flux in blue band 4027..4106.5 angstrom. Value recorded 0.9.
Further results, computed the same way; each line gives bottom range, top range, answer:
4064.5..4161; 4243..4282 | 0.91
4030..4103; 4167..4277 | 0.89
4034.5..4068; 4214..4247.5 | 0.92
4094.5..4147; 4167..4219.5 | 0.91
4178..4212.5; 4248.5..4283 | 1.01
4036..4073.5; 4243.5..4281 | 0.93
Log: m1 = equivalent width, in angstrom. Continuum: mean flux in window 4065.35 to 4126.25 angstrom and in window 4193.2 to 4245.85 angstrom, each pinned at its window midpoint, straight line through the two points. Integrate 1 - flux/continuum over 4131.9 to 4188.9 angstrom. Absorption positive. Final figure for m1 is 1.44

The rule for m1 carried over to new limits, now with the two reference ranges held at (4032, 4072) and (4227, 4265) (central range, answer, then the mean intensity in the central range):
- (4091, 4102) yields -1.0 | 32.7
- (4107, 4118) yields -0.4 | 30.9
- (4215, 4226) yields -0.3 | 28.9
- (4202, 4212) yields 0.2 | 27.8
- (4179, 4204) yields 0.2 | 28.3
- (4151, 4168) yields 0.0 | 28.9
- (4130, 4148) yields -0.5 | 30.1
